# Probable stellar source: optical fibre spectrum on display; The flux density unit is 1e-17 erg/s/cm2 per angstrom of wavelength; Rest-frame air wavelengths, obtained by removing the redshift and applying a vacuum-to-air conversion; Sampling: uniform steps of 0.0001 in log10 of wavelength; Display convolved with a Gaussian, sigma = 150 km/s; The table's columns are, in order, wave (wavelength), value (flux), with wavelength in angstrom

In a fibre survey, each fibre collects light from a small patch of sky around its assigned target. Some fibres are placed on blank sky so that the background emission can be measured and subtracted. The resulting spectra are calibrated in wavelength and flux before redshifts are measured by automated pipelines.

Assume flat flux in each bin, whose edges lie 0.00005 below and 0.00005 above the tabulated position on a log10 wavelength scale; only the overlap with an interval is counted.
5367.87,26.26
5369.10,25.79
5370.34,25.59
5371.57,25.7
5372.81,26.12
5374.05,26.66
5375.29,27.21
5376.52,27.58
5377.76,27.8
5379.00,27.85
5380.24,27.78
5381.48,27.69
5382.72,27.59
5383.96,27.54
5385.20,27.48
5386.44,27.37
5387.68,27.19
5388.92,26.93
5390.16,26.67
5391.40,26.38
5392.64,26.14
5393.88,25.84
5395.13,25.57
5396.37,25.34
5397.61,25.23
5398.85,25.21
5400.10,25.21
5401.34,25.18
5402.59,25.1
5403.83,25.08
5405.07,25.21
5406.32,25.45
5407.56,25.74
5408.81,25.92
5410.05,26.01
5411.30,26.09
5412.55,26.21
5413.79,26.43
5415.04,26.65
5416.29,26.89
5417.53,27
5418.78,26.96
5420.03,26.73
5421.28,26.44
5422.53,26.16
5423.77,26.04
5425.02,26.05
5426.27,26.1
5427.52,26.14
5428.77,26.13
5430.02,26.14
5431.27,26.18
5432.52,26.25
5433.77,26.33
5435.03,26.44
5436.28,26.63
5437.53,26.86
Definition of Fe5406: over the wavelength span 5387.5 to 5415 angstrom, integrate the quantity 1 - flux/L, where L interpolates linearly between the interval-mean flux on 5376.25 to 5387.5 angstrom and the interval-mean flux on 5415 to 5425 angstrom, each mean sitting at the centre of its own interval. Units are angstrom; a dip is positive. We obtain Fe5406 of 1.3 angstrom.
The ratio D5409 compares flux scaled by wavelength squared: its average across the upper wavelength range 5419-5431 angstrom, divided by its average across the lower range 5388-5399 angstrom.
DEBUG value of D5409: 1.02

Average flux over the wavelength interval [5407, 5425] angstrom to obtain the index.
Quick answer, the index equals 26.4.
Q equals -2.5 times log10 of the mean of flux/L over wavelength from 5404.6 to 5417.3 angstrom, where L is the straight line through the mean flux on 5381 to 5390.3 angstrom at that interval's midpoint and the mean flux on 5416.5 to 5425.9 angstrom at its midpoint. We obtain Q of 0.027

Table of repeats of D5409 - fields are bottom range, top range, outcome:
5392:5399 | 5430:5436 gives 1.04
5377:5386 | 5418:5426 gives 0.97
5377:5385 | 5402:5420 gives 0.95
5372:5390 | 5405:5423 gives 0.97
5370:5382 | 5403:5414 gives 0.97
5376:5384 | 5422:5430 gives 0.96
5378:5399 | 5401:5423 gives 0.98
